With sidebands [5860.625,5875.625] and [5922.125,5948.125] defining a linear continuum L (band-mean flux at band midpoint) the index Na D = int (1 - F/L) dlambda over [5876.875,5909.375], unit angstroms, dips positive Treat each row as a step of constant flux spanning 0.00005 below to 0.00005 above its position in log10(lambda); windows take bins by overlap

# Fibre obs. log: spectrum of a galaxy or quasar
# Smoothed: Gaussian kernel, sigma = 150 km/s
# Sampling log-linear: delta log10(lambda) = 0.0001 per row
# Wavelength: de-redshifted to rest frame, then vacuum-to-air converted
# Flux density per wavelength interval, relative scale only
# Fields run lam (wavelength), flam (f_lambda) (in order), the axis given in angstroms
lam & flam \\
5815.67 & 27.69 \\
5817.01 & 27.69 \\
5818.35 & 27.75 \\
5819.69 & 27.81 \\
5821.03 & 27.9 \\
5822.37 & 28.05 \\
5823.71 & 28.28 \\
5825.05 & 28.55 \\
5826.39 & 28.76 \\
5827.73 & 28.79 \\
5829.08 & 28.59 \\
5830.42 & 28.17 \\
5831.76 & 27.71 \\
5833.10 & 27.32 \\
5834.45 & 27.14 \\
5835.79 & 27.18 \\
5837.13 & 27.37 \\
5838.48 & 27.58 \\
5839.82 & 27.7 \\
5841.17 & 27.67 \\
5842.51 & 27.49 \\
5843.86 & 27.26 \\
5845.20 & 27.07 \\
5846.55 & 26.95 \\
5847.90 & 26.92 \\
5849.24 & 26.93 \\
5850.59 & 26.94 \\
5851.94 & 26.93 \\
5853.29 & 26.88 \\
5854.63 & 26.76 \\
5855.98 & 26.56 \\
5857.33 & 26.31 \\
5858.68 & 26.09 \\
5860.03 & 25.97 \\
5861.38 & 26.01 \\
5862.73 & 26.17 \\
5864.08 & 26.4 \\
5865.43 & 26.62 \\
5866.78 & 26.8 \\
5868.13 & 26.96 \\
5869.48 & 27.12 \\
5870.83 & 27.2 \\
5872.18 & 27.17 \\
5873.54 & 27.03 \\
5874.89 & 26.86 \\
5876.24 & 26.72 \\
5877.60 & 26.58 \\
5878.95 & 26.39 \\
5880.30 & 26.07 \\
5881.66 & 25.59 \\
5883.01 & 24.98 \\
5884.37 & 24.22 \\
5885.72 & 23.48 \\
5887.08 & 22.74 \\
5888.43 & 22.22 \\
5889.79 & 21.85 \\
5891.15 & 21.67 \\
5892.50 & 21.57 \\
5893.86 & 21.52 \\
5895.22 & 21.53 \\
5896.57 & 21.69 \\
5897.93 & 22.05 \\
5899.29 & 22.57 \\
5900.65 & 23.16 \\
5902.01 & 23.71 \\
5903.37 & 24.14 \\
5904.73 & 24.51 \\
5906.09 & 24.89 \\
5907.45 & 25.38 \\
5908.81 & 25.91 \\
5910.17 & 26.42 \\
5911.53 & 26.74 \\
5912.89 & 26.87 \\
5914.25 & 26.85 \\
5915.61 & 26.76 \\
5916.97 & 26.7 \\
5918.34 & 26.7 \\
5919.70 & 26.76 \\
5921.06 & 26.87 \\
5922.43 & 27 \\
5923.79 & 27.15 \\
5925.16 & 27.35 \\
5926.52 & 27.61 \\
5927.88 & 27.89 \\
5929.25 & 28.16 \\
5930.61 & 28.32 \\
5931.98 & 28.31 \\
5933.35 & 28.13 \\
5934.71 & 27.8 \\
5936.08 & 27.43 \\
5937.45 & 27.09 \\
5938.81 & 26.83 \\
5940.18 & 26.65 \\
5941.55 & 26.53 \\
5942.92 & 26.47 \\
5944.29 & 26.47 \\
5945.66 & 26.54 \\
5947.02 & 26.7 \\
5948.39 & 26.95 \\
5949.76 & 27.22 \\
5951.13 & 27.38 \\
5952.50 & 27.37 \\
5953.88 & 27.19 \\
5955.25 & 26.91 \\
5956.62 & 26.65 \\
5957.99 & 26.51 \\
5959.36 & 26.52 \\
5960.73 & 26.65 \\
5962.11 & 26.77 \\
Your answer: 4.0 angstroms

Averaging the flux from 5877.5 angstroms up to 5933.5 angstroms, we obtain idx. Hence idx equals 25.2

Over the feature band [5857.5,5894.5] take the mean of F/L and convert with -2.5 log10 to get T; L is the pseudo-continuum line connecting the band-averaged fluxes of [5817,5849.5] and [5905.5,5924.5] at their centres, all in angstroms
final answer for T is 0.076 mag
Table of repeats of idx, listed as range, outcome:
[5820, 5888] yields 26.8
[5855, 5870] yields 26.5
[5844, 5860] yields 26.7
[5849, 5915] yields 25.2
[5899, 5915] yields 25.2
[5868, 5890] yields 25.5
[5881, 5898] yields 22.7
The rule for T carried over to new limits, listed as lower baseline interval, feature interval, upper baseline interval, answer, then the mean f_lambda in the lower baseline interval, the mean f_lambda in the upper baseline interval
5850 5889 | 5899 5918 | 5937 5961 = 0.043 mag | 26.1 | 26.8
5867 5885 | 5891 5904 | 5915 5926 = 0.189 mag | 26.4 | 26.9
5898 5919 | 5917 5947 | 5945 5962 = -0.044 mag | 25.3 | 26.9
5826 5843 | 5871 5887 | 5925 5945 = 0.073 mag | 27.8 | 27.4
